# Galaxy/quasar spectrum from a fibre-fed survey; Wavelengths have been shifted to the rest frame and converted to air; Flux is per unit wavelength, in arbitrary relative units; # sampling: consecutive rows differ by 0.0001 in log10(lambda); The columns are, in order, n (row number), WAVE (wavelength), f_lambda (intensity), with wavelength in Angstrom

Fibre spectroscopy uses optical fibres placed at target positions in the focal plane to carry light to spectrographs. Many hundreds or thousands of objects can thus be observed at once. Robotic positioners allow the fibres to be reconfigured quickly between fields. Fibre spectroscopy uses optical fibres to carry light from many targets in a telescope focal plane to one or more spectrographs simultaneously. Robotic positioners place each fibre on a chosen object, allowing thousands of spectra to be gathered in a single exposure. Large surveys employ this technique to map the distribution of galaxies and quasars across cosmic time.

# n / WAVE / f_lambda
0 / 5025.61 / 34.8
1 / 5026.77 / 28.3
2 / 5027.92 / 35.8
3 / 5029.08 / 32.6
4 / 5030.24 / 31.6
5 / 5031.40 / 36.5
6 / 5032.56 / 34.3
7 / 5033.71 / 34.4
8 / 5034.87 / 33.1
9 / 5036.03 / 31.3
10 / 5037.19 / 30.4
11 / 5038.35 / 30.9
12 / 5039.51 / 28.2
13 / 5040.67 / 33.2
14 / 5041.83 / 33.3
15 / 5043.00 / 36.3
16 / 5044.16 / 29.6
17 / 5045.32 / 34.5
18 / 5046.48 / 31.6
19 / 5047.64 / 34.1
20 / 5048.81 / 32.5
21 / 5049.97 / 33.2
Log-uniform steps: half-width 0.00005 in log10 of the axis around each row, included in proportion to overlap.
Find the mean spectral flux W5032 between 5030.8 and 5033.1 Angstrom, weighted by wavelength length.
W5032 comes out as 35.3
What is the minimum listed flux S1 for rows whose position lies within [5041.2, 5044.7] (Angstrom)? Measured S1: 29.6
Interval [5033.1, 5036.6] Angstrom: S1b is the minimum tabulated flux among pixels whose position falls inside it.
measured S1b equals 31.3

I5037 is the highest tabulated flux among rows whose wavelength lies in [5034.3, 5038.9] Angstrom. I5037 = 33.1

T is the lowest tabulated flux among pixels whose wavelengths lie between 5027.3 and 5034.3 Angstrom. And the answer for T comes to 31.6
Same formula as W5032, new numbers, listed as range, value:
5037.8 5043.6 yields 32.3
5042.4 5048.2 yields 33.2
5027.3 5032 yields 34.1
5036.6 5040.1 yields 29.9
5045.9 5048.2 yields 32.9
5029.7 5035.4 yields 34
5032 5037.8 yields 32.7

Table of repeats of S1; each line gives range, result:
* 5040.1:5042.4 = 33.2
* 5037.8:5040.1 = 28.2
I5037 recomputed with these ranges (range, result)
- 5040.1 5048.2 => 36.3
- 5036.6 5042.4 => 33.3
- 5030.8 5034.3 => 36.5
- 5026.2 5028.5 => 35.8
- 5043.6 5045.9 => 34.5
